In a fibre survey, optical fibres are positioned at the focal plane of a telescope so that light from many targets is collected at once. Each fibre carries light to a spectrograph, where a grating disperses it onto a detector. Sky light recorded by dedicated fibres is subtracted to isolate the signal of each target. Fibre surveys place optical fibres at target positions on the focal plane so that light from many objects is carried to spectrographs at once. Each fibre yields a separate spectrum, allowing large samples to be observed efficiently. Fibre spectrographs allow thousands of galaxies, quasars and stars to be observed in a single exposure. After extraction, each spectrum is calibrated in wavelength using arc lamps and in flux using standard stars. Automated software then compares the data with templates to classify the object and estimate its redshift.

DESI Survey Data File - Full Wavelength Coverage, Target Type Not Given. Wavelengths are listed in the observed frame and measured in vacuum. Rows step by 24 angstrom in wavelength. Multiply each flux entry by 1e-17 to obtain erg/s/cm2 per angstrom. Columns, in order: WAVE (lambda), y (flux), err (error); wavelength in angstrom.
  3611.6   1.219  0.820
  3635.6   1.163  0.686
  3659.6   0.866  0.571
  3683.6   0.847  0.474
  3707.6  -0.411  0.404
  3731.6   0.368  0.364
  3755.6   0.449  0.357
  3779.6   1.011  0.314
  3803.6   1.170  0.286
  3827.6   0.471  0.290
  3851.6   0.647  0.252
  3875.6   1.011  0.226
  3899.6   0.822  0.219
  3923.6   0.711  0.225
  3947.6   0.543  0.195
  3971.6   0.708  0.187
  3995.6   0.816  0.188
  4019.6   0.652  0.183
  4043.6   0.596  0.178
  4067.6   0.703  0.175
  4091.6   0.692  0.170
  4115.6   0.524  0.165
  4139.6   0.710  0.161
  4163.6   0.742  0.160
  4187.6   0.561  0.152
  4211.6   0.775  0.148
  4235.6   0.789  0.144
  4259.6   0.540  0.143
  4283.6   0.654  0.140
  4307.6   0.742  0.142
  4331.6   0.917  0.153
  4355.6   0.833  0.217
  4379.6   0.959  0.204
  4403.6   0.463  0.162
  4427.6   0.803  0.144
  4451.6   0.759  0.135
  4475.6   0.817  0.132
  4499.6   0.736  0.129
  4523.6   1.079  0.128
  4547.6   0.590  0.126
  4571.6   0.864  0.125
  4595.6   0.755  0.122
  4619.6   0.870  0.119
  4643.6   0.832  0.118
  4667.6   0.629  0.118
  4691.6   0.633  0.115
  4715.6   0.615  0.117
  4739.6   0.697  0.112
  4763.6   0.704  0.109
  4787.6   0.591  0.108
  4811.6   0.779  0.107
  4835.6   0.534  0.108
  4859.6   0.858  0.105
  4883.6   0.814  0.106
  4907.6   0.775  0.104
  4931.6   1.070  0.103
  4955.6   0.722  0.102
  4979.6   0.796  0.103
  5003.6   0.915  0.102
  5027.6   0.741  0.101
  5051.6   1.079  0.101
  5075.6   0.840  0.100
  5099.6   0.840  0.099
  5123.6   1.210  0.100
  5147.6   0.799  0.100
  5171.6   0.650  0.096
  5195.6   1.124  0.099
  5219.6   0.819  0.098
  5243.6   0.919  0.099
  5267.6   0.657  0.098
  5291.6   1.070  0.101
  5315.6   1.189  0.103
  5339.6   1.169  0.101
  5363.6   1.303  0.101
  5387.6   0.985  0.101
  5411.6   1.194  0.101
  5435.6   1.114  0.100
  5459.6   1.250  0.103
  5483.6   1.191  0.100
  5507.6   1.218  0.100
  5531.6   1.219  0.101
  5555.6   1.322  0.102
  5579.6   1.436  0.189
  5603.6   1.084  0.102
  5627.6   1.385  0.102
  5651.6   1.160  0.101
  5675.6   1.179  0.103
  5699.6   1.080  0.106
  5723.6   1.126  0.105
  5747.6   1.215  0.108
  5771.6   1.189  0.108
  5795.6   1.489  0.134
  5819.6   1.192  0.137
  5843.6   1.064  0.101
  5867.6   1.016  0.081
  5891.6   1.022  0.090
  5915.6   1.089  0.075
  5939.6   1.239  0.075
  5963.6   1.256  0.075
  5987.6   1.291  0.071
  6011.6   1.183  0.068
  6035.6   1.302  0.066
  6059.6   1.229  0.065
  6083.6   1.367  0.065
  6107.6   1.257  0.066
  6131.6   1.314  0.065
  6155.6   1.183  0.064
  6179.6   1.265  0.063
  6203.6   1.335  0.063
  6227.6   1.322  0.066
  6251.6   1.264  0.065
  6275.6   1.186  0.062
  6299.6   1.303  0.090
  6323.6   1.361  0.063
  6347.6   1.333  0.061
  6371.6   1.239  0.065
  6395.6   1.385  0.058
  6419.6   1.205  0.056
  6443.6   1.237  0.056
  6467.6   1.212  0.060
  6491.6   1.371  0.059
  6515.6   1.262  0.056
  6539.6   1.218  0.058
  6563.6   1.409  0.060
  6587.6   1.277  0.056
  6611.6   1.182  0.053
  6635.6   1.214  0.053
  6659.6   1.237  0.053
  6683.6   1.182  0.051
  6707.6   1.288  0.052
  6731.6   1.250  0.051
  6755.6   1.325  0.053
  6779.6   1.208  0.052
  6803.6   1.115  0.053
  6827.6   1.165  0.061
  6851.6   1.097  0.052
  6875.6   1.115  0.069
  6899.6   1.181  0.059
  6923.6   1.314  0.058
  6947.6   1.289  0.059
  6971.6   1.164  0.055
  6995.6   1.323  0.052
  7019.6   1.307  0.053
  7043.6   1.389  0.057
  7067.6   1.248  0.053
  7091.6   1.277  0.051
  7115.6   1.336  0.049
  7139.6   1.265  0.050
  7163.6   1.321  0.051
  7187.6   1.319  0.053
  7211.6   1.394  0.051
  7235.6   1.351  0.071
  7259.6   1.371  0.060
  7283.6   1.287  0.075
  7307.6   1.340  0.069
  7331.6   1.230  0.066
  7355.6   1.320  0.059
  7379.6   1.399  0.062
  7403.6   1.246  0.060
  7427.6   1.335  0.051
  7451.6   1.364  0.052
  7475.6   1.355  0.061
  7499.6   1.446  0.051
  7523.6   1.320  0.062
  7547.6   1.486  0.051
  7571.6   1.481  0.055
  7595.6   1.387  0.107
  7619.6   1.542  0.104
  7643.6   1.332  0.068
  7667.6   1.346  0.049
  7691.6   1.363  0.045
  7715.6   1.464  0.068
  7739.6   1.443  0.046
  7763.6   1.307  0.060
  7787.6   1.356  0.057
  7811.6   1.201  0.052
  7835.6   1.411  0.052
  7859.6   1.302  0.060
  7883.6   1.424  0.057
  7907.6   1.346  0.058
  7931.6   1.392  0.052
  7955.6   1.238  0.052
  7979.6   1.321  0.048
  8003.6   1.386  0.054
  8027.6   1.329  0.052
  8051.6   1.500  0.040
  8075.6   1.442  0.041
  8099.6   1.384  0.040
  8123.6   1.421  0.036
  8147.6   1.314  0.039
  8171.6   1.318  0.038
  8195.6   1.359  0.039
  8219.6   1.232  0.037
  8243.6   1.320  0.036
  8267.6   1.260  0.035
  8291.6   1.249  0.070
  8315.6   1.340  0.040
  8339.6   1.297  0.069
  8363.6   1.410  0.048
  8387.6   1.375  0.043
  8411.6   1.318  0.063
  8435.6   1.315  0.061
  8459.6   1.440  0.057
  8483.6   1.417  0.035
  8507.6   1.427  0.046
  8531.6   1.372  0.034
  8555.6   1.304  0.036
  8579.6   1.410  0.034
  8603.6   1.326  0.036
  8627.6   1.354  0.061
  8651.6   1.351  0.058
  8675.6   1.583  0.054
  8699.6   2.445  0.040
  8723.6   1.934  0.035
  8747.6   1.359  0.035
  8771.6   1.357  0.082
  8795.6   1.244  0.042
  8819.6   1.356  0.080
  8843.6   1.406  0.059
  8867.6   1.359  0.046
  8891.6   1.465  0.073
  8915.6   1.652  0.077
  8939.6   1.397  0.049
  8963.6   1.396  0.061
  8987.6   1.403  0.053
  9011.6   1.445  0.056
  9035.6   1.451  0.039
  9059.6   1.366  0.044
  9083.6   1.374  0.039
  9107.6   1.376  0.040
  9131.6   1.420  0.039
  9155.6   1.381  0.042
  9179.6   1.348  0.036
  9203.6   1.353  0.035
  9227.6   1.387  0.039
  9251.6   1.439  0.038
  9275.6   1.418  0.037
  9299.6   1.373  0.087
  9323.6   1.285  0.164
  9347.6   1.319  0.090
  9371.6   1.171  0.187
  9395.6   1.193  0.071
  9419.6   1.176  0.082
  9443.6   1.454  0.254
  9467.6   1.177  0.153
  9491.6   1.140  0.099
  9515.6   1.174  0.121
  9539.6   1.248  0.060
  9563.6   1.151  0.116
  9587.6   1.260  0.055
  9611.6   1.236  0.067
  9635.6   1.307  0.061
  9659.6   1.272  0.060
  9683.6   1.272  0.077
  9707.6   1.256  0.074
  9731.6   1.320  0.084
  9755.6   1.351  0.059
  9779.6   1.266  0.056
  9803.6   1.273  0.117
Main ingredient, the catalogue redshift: 0.32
